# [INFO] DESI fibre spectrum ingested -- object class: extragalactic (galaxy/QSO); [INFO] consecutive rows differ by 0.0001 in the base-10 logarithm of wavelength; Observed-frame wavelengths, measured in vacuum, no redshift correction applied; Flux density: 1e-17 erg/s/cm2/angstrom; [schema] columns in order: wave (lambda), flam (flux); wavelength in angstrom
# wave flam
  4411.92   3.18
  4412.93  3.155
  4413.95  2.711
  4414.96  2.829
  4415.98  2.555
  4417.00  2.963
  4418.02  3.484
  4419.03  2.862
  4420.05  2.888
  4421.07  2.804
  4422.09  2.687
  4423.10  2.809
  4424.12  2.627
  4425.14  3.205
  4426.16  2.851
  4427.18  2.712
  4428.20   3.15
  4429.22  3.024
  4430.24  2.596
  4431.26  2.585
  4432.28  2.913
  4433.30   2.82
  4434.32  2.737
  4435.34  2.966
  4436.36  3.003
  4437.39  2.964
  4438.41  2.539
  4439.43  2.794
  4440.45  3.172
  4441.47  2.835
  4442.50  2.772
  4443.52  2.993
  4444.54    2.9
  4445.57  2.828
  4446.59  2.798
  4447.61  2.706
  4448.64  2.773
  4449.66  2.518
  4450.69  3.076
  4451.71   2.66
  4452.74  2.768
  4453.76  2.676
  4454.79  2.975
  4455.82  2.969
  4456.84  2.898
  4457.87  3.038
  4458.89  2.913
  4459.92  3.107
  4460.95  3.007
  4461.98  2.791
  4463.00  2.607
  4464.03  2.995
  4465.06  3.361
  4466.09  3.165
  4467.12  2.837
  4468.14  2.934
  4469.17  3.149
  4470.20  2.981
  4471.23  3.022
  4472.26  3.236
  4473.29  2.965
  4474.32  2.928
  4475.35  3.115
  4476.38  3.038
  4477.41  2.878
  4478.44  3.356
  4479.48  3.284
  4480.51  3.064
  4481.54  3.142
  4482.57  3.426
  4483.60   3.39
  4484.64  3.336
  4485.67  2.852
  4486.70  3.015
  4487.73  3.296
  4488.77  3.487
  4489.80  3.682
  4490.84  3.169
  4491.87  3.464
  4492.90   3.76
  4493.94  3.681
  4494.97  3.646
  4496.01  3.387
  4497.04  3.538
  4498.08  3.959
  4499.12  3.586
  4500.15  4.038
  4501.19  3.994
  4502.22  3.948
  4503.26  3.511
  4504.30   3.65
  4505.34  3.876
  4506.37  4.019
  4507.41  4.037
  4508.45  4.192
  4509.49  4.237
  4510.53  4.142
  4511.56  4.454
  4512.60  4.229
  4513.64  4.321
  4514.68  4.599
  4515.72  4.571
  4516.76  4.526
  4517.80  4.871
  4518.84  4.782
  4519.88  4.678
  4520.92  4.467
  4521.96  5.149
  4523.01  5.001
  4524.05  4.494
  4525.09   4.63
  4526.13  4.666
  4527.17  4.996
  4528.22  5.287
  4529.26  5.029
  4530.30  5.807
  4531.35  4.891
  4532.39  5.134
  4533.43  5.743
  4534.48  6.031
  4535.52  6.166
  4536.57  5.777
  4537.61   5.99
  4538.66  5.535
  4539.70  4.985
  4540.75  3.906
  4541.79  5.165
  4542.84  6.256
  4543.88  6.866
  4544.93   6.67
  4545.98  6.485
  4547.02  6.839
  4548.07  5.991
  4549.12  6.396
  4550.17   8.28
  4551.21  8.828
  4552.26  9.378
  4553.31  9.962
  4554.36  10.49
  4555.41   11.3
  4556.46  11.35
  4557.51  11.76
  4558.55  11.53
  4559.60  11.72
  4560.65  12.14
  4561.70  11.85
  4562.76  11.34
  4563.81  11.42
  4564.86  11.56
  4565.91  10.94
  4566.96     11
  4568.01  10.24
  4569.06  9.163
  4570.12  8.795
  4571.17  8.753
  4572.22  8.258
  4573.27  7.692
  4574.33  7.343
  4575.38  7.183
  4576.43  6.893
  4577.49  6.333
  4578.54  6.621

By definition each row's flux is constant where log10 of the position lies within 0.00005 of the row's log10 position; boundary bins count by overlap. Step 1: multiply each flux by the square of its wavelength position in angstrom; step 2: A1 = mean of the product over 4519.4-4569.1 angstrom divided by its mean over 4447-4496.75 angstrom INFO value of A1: 2.53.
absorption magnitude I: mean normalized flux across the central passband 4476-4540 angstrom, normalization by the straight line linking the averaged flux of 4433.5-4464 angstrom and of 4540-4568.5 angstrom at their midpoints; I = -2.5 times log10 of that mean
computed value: 0.458 mag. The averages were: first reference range 2.86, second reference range 9.22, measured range 4.23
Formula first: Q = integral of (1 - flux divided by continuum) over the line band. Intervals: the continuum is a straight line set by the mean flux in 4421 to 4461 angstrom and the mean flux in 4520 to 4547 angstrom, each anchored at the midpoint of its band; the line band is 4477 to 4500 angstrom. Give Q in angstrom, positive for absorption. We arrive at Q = 4.3 angstrom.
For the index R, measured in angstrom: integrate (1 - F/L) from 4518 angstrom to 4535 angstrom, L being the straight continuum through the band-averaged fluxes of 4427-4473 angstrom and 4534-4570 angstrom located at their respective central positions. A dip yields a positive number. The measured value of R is 5.10 angstrom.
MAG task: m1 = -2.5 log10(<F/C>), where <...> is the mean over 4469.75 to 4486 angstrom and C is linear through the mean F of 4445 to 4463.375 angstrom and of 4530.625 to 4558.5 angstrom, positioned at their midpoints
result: 0.262 mag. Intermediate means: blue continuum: 2.84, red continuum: 7.23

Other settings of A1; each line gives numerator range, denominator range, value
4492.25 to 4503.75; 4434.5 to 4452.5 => 1.35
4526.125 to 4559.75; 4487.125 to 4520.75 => 1.82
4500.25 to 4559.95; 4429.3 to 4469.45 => 2.14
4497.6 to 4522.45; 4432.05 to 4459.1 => 1.53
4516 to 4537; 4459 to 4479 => 1.73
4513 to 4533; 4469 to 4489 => 1.57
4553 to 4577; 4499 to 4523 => 2.42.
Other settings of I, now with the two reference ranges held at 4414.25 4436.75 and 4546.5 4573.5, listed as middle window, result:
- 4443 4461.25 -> 0.43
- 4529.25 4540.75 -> 0.48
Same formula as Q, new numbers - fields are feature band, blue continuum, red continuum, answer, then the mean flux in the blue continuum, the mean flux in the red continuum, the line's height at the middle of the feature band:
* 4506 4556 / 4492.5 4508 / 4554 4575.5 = 8.63 angstrom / 3.78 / 10.3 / 6.9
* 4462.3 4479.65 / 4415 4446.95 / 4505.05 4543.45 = 3.22 angstrom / 2.87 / 4.9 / 3.74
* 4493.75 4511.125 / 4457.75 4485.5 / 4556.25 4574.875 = 5.10 angstrom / 3.07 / 10.4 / 5.46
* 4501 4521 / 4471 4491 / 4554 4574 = 5.44 angstrom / 3.19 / 10.6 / 5.85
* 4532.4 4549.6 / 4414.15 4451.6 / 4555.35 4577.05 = 5.54 angstrom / 2.85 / 10.1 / 8.7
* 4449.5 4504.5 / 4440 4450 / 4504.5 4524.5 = 5.52 angstrom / 2.83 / 4.44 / 3.57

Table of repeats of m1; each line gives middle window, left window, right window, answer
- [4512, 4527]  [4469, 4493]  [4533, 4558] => 0.21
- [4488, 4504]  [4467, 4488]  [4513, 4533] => 0.05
